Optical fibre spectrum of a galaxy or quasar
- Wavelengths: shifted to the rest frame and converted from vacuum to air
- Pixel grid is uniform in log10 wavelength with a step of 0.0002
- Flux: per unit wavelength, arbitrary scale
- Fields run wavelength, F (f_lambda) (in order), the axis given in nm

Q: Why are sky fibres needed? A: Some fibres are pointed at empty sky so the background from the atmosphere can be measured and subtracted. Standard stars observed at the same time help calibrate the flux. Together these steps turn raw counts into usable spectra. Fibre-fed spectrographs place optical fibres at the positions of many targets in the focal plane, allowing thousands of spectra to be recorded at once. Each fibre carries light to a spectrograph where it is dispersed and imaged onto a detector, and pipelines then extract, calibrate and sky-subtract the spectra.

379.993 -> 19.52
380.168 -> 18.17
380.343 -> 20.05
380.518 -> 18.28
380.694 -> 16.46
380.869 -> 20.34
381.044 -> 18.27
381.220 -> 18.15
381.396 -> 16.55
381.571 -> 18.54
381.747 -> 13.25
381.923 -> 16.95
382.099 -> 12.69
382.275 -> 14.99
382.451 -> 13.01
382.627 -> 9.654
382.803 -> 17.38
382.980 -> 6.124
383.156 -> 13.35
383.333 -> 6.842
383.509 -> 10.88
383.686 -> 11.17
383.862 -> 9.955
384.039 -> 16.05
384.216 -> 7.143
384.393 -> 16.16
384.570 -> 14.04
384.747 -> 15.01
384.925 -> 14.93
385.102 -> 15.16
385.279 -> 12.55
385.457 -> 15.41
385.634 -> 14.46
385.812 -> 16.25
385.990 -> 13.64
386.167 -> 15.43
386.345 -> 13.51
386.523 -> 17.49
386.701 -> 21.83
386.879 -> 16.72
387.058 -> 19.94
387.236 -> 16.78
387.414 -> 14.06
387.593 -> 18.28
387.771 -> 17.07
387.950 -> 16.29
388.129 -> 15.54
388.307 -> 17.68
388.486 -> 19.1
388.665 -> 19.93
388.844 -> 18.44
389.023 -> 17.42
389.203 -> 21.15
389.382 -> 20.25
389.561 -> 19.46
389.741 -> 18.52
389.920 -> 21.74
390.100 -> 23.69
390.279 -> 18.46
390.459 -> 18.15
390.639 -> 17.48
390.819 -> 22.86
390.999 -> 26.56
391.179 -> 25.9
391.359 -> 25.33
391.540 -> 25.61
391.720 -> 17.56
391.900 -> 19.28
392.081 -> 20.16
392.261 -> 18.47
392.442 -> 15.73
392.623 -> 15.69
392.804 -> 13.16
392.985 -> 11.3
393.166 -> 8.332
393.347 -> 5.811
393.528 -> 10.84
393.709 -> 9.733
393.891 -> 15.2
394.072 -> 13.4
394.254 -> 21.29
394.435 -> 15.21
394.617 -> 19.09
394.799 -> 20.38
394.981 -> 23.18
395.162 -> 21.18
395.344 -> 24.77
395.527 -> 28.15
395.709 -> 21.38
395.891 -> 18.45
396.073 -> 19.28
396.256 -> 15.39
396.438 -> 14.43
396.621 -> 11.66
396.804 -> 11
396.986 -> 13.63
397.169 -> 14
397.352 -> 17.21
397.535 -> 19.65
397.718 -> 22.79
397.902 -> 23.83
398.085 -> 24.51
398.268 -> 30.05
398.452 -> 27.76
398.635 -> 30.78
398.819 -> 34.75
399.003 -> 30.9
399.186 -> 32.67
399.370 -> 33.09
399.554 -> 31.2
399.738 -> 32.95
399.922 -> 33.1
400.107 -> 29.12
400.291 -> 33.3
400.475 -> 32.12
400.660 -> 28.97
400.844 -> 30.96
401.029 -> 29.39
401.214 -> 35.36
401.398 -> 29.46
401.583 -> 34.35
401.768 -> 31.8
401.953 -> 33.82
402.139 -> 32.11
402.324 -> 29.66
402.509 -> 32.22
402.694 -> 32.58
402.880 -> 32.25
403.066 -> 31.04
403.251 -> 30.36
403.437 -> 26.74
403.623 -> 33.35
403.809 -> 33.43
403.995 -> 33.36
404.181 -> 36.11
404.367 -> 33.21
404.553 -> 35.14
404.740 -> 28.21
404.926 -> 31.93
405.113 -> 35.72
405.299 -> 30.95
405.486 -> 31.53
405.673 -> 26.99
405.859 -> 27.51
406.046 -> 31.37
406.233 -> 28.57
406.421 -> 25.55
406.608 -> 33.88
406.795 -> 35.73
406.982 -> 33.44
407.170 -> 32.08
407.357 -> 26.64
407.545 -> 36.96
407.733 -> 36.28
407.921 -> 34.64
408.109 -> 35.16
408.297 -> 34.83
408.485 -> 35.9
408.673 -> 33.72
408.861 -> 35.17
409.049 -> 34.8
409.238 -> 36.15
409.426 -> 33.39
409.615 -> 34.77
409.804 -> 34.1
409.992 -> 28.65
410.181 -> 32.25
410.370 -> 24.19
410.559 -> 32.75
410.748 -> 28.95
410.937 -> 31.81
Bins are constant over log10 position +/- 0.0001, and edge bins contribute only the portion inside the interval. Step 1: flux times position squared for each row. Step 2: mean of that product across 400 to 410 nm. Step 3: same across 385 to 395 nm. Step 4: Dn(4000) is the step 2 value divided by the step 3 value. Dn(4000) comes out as 2.0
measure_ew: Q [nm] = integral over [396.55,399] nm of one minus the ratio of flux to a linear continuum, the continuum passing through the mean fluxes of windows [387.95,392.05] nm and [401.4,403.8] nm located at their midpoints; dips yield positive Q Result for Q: 0.48 nm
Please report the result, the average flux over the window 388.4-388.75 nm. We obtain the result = 19.5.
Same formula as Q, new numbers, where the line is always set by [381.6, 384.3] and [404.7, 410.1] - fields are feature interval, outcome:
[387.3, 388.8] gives -0.08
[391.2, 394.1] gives 0.63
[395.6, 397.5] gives 0.61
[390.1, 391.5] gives -0.27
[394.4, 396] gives 0.06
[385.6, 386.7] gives -0.07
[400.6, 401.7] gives -0.17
